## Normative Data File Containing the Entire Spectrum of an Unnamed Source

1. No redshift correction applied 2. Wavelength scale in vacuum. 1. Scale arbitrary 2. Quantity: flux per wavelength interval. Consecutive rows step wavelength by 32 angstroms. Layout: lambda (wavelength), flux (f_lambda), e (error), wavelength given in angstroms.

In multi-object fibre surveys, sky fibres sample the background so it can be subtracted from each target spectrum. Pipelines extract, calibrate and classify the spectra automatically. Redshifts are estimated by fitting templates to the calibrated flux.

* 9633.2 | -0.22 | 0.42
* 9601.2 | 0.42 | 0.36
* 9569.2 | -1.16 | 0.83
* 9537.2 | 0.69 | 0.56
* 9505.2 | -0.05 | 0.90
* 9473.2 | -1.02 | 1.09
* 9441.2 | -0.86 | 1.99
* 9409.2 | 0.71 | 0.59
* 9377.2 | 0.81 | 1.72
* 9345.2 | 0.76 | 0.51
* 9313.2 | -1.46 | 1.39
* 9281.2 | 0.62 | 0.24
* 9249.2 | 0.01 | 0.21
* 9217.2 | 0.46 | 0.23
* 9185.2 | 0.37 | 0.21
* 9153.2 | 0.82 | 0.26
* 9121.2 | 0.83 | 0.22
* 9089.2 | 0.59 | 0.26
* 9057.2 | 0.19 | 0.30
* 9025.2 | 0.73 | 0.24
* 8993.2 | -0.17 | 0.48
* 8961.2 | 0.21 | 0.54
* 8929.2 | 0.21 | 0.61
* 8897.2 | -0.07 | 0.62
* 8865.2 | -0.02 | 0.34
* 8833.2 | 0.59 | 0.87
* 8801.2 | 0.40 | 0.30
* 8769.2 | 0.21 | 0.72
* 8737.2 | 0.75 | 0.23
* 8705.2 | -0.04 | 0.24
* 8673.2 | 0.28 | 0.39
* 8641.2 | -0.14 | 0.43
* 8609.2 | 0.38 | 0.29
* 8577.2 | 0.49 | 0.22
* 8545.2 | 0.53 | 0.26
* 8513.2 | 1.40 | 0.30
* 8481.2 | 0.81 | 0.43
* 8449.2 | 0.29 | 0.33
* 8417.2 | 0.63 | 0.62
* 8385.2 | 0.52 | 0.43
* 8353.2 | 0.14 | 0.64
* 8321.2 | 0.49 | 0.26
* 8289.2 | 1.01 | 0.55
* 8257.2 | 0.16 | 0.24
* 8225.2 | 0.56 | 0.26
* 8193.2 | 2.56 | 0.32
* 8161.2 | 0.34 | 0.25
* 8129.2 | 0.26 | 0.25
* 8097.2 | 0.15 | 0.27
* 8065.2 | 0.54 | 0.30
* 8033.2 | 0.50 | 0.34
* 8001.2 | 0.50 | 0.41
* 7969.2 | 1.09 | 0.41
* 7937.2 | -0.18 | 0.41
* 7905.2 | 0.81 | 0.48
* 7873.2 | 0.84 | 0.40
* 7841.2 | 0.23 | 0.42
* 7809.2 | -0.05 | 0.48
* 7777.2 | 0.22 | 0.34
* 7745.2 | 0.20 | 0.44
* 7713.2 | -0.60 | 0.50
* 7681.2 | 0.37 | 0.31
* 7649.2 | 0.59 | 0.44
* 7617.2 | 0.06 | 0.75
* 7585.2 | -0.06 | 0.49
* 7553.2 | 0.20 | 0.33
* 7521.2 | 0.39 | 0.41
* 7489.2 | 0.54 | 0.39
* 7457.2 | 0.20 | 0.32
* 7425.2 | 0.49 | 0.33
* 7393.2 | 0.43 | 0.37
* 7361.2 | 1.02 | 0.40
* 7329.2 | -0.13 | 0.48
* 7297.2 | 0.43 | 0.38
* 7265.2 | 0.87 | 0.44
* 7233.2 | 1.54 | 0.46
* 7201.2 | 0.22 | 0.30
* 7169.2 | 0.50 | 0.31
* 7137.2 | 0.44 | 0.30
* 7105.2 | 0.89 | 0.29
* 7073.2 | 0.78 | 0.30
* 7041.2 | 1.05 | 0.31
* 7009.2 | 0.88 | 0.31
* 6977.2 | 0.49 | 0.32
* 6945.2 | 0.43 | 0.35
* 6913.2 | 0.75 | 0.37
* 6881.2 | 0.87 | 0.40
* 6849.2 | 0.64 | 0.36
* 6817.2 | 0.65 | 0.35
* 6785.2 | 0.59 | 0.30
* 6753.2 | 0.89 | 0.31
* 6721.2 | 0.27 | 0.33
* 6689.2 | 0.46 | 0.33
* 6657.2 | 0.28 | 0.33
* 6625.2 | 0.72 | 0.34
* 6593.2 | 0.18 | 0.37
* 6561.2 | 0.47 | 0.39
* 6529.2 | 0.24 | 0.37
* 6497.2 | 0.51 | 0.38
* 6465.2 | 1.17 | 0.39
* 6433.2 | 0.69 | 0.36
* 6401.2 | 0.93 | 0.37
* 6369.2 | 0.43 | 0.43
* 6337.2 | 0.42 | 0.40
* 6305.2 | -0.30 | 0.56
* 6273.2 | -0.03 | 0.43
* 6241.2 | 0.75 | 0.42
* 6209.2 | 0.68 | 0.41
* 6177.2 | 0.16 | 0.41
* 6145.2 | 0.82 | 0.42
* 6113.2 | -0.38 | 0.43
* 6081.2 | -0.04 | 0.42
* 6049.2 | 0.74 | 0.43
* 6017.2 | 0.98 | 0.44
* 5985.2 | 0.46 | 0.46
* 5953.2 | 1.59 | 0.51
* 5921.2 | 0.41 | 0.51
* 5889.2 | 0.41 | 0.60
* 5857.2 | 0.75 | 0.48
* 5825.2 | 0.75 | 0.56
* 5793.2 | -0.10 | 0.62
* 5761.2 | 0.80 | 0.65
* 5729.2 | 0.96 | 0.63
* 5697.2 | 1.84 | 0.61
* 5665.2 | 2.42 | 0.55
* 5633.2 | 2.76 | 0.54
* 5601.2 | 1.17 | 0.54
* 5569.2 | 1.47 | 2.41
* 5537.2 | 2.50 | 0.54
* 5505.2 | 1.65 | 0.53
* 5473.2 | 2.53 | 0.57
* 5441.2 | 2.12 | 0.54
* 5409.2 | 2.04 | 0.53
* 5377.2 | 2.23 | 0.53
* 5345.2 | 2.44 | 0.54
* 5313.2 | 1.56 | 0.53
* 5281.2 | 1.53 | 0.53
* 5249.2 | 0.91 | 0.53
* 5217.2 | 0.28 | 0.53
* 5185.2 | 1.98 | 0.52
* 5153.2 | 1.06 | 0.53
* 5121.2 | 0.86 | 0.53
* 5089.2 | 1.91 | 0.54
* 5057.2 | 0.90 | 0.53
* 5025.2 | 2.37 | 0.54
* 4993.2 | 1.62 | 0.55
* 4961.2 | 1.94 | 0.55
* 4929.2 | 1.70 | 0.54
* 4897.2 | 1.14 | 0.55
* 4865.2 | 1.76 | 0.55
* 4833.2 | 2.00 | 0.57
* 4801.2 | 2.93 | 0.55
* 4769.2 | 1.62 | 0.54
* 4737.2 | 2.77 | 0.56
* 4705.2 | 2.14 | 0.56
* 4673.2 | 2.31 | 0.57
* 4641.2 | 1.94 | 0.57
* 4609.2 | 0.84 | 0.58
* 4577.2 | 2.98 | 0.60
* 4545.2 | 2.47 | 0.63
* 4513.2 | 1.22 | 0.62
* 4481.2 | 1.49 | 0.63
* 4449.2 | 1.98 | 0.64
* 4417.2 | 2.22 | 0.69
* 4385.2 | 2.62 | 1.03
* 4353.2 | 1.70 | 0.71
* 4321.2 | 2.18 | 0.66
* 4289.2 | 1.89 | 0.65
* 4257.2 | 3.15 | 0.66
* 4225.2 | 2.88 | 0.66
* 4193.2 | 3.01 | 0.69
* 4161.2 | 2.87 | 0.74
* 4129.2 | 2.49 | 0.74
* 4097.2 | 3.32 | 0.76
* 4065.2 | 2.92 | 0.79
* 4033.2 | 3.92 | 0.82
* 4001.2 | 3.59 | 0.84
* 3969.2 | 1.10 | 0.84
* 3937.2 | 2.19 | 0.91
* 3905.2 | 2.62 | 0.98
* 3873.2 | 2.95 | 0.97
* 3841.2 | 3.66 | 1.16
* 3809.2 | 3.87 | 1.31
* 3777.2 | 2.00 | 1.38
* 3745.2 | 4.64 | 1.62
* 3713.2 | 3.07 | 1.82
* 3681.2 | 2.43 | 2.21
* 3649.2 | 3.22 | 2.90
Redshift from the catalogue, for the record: 1.20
